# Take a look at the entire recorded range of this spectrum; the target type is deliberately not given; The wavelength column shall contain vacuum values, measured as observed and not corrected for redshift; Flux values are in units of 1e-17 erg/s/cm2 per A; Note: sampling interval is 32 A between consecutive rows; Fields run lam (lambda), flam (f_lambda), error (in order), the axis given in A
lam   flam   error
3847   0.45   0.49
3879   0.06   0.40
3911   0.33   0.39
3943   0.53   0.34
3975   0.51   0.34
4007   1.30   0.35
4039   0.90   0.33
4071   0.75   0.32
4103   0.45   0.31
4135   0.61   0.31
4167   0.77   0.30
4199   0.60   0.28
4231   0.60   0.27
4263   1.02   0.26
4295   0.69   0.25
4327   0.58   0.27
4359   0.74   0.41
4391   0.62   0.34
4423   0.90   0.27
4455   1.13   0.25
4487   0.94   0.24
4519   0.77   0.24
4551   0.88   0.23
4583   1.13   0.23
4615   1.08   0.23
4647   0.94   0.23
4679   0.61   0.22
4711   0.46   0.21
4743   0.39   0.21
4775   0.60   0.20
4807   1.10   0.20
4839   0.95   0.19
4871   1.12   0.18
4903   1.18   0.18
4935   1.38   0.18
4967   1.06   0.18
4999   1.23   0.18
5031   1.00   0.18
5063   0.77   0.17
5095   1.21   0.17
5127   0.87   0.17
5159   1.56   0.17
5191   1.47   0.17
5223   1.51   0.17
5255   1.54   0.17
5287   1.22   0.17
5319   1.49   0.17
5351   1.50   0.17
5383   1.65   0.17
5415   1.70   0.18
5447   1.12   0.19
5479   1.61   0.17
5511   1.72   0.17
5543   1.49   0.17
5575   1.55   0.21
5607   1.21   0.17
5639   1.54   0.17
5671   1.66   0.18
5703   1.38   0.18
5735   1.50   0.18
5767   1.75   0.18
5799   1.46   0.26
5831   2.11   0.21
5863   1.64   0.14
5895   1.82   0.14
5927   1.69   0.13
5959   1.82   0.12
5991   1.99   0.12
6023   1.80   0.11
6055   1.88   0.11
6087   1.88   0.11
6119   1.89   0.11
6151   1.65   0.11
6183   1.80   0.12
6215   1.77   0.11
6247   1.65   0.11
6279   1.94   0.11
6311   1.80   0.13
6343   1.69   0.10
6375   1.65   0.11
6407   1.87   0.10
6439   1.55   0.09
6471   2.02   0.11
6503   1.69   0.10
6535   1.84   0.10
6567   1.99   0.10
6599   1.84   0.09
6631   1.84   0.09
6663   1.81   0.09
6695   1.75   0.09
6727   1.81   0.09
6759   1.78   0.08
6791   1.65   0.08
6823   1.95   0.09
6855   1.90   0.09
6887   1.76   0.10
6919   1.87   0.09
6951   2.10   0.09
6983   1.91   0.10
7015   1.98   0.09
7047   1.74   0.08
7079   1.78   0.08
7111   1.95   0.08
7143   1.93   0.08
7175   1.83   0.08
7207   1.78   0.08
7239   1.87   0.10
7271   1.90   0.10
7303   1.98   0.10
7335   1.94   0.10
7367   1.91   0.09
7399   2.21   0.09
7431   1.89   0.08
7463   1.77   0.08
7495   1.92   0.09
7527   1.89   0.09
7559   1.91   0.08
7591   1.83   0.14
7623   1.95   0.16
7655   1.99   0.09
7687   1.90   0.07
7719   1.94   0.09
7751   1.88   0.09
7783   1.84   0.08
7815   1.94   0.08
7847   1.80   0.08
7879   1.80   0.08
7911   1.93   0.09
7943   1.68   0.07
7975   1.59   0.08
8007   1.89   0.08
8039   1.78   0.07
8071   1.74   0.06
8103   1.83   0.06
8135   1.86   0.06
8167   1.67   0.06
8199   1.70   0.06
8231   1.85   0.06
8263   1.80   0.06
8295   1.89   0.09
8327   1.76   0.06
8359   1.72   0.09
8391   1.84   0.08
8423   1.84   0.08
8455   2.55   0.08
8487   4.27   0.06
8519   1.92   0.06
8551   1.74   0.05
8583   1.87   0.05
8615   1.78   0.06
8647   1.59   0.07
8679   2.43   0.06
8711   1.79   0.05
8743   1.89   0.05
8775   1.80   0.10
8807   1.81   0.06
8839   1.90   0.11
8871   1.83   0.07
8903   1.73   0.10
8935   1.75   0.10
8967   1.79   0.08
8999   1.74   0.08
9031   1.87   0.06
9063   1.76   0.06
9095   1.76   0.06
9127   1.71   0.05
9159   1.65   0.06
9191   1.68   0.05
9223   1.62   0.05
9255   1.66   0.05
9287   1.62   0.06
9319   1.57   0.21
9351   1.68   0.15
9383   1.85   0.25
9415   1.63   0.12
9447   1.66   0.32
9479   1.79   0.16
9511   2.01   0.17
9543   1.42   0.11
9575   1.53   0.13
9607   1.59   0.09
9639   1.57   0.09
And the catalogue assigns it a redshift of 0.29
